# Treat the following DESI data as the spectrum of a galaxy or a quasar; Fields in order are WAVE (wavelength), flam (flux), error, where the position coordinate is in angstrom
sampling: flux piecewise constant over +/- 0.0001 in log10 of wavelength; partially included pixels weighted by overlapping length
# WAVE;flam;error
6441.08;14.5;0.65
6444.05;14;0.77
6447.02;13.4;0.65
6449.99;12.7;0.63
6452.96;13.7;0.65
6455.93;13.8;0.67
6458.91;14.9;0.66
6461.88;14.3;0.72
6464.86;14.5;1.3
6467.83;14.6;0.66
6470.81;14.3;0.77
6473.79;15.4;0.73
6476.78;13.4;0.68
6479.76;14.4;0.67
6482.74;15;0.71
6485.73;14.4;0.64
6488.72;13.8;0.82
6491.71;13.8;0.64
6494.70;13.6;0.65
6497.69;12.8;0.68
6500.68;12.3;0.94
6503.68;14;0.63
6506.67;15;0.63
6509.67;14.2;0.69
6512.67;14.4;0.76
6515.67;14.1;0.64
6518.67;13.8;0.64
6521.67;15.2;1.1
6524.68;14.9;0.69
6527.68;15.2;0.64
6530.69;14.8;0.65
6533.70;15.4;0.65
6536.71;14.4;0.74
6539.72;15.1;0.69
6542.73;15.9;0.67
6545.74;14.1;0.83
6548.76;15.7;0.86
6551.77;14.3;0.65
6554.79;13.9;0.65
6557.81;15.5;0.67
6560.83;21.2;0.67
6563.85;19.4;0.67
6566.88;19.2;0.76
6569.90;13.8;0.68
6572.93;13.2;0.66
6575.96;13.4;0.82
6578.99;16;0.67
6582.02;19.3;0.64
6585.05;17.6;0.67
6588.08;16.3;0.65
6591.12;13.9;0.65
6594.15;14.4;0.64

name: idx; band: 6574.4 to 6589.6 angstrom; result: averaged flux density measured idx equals 16.5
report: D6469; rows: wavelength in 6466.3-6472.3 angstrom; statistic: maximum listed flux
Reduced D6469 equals 14.6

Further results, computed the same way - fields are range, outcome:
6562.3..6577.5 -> 19.4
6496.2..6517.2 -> 15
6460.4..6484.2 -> 15.4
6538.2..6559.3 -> 15.9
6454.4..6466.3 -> 14.9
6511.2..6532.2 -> 15.2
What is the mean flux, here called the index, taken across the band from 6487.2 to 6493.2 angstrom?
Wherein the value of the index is 13.8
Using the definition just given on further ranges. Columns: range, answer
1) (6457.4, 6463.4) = 14.6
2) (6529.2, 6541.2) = 14.9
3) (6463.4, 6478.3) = 14.4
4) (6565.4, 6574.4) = 15.4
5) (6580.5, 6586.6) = 18.5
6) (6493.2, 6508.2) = 13.5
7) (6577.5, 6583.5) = 17.6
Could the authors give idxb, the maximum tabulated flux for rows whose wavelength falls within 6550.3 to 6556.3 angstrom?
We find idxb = 14.3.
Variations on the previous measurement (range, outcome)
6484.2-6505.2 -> 14.4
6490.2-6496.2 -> 13.8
